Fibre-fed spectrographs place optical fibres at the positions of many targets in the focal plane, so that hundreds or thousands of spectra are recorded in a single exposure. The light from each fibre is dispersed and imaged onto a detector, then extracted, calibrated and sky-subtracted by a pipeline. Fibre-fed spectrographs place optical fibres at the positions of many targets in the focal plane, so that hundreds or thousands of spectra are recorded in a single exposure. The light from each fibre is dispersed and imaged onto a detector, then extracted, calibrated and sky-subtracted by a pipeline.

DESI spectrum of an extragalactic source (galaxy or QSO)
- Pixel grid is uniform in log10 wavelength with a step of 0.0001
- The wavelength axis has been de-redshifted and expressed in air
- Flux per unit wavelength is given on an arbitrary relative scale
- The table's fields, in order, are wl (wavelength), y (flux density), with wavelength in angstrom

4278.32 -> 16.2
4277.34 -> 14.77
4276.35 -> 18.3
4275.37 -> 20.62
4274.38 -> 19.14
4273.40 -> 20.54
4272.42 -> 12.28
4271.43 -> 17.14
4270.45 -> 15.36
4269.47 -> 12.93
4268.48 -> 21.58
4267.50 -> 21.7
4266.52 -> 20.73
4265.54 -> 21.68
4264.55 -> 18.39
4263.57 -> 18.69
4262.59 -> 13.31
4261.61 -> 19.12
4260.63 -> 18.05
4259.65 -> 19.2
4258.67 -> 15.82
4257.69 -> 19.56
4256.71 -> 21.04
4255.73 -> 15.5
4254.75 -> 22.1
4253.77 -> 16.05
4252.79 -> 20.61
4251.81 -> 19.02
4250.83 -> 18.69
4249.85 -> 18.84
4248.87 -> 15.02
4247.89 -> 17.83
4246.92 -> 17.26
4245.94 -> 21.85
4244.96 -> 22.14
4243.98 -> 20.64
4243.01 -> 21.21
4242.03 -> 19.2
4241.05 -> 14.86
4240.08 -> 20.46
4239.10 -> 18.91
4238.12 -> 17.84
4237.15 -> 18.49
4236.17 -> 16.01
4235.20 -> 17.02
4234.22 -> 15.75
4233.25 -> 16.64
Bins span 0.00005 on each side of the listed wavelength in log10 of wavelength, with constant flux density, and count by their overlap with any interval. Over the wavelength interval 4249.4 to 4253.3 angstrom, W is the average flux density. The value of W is 19.3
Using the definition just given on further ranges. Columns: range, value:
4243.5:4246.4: 21.5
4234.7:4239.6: 17.6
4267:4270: 18.7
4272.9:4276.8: 19.7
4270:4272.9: 14.9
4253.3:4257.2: 18.7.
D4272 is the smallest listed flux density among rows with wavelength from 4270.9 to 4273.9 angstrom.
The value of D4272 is 12.28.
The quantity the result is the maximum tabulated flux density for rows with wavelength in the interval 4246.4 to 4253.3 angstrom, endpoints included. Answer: 20.61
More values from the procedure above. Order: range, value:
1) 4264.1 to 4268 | 21.7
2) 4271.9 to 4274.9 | 20.54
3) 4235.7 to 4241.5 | 20.46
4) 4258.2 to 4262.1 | 19.2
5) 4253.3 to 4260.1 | 22.1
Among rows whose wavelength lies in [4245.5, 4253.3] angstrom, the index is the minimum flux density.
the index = 15.02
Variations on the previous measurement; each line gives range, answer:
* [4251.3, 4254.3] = 16.05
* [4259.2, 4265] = 13.31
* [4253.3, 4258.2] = 15.5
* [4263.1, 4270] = 12.93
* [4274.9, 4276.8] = 18.3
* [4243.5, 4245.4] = 20.64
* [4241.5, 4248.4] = 17.26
